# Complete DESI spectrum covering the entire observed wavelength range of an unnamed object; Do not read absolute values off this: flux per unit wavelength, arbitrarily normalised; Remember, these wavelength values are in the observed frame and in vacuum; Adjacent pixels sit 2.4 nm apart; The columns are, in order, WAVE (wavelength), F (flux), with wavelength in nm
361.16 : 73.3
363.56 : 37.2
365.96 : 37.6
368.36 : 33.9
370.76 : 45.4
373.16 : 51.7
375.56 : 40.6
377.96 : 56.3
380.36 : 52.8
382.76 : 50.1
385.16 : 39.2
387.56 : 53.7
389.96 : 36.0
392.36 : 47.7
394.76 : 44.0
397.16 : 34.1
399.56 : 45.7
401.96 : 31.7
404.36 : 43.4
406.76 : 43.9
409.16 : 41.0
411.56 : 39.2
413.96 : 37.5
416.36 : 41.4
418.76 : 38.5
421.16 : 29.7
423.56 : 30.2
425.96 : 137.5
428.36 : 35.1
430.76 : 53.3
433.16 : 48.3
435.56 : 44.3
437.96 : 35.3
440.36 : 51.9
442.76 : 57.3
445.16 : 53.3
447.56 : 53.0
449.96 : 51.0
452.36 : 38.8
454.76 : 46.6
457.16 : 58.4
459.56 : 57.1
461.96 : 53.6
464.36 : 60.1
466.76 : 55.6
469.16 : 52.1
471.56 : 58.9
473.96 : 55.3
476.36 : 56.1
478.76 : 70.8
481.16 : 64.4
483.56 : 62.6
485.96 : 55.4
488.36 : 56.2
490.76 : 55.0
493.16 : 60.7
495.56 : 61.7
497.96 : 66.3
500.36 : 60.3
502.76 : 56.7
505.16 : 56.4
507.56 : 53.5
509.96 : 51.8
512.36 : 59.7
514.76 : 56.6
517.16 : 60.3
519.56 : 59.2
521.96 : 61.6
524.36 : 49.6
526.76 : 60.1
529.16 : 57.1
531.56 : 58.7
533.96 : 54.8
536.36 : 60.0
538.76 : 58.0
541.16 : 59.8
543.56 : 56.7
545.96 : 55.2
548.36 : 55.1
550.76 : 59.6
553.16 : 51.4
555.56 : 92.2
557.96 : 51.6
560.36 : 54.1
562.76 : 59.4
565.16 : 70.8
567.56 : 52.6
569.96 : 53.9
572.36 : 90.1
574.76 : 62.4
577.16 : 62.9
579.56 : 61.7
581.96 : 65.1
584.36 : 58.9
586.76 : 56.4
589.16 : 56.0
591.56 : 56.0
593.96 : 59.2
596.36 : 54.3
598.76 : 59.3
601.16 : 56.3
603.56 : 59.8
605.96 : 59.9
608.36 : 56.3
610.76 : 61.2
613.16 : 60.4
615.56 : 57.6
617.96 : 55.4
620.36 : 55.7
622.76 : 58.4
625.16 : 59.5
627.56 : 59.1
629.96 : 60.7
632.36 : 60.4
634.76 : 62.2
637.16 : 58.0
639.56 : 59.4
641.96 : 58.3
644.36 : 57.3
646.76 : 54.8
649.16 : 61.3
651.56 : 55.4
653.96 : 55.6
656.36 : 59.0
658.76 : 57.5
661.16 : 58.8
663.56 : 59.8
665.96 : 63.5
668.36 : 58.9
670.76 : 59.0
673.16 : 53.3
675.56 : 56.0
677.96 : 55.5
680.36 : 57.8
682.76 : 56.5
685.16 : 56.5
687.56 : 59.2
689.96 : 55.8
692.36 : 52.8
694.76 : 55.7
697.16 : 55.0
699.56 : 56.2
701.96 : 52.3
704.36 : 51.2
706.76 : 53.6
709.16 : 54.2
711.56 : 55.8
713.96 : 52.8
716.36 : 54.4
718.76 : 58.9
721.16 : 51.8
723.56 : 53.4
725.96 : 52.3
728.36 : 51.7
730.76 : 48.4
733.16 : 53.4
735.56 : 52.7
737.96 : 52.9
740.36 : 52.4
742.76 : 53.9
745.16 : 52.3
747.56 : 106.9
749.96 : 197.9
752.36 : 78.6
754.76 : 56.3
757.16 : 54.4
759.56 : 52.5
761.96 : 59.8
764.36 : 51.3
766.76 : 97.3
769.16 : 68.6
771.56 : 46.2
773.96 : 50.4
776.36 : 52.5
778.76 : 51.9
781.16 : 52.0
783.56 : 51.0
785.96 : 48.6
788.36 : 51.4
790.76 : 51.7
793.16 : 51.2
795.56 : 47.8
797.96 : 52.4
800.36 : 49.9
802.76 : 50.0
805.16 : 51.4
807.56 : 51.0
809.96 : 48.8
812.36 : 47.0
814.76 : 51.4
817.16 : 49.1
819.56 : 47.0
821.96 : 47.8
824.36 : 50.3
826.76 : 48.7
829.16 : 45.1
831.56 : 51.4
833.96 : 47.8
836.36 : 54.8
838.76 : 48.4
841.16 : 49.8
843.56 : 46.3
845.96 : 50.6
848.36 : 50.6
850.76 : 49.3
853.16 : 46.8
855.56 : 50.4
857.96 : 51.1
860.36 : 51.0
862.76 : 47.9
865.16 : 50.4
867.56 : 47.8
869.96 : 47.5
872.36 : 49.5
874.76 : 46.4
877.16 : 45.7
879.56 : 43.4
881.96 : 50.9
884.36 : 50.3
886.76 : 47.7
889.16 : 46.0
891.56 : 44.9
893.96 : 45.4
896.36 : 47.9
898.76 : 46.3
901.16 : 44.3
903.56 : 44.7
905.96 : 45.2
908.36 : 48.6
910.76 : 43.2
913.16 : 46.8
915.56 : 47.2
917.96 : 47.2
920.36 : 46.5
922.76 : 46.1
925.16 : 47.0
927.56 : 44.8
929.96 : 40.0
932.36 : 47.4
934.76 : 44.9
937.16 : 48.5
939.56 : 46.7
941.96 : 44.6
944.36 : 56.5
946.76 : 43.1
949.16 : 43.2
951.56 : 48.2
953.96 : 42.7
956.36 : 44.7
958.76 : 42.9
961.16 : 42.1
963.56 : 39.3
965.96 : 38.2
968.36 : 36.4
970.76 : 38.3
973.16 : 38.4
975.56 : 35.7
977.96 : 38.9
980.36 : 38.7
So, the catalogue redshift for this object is 0.14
